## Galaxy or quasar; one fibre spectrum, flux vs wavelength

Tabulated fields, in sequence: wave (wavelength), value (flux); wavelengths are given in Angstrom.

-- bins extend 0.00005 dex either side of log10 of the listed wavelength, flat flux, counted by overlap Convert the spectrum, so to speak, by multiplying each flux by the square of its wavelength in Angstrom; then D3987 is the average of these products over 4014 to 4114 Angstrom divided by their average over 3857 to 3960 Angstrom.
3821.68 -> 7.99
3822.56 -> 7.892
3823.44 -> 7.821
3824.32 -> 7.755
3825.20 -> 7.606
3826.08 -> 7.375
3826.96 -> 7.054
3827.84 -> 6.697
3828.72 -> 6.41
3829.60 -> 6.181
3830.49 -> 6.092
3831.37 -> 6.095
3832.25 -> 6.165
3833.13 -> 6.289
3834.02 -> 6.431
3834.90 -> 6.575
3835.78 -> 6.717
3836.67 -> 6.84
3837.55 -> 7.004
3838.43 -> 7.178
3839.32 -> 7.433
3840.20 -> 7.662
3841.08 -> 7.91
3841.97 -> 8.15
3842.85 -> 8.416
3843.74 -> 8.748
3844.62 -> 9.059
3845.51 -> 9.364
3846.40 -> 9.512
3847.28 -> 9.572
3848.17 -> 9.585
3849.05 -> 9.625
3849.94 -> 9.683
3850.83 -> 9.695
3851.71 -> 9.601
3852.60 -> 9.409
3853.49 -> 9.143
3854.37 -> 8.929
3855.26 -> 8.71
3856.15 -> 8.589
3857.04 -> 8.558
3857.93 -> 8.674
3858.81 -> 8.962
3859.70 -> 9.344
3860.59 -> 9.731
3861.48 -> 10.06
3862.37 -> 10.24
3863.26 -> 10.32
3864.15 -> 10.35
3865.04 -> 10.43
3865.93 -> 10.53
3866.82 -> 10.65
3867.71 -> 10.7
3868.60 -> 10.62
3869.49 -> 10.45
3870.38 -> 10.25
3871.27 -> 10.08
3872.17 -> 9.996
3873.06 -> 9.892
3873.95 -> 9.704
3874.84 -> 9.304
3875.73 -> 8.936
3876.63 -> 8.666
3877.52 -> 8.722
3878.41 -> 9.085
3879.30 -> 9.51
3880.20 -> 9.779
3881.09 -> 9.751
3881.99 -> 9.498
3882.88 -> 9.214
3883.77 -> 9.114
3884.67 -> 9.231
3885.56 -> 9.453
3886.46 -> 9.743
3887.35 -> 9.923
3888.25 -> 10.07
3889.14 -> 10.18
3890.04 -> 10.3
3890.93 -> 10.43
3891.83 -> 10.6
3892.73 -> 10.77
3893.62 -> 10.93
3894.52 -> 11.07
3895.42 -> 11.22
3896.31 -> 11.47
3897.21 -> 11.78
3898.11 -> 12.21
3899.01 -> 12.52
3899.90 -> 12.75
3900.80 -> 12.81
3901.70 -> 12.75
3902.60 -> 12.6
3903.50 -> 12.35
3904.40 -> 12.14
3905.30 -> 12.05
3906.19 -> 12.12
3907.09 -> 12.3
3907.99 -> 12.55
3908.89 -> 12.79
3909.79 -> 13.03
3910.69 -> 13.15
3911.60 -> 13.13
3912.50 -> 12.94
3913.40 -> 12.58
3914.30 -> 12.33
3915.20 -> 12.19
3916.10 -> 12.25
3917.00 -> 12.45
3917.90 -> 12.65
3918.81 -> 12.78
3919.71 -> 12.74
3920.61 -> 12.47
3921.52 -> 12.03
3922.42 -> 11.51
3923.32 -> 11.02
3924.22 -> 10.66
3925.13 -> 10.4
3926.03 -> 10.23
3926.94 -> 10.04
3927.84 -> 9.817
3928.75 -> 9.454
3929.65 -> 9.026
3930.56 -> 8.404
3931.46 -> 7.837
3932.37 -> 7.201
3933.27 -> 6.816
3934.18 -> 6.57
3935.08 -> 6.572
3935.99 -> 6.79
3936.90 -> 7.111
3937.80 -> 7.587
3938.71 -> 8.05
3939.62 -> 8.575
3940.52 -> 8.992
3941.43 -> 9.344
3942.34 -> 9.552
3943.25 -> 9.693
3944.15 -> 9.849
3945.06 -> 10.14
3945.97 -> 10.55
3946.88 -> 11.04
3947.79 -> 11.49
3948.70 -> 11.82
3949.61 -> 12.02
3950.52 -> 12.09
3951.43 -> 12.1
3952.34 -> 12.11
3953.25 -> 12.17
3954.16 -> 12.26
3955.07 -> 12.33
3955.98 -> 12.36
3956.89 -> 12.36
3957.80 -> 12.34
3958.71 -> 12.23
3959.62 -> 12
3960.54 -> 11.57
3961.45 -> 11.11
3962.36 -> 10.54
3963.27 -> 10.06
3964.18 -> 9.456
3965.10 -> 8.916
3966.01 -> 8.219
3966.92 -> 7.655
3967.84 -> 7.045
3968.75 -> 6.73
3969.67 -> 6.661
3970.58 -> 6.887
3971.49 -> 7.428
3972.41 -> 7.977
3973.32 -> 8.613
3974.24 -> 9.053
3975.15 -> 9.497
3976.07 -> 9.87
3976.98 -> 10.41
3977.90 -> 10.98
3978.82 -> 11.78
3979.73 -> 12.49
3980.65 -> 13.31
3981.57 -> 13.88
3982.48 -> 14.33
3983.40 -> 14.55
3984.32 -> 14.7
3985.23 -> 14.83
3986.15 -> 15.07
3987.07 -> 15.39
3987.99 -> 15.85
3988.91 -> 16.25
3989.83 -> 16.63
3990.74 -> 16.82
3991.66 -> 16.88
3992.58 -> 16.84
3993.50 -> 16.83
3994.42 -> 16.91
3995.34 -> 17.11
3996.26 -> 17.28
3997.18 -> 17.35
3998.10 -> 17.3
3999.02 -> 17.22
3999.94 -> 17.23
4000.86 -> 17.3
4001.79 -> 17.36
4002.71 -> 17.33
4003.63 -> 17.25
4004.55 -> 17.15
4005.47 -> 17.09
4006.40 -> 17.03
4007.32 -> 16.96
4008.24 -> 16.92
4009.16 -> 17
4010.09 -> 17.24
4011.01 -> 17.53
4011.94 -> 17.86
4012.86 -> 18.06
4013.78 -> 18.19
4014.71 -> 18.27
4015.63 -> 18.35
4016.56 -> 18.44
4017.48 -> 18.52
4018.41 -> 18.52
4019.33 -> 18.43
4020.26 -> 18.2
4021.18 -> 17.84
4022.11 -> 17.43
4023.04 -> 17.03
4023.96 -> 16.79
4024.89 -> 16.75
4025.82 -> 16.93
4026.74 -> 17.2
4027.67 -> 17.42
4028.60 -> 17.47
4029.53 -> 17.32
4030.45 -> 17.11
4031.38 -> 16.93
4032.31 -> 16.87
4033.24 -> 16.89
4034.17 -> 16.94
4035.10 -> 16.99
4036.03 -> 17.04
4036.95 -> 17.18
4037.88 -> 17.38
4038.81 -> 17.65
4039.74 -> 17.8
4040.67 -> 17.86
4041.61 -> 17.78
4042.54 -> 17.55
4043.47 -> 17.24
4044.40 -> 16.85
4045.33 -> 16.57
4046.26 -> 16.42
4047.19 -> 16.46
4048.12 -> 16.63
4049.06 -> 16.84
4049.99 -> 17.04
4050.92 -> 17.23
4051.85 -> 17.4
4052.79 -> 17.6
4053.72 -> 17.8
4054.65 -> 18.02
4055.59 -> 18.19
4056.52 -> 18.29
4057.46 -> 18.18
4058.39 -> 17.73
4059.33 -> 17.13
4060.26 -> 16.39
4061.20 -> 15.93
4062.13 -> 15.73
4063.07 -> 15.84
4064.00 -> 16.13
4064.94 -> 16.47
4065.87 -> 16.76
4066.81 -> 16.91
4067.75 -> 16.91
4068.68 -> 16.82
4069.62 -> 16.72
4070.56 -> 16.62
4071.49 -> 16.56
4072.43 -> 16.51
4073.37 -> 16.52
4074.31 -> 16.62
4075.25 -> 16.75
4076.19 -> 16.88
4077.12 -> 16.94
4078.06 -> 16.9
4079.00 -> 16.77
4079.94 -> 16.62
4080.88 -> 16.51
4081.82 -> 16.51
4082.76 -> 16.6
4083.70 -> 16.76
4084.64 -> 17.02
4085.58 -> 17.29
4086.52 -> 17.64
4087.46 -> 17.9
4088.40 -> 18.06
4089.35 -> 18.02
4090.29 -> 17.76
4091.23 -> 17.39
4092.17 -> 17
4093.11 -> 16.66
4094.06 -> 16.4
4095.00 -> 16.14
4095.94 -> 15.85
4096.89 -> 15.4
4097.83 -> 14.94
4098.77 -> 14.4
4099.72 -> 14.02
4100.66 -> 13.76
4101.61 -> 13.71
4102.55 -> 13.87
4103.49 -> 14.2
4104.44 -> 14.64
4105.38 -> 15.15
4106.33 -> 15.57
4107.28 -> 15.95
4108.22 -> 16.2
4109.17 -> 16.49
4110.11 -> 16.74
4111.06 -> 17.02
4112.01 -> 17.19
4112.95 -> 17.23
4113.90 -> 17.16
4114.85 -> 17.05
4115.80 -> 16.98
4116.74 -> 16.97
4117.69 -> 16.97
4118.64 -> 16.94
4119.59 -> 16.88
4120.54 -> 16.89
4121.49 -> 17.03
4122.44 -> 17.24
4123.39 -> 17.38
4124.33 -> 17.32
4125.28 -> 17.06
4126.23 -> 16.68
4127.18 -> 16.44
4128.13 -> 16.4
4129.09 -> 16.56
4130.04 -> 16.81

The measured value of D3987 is 1.71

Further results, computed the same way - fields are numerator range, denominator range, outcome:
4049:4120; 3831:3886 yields 2.06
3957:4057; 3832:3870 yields 1.87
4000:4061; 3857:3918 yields 1.72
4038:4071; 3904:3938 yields 1.70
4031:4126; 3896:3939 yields 1.65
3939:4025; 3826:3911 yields 1.51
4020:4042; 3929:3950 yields 2.03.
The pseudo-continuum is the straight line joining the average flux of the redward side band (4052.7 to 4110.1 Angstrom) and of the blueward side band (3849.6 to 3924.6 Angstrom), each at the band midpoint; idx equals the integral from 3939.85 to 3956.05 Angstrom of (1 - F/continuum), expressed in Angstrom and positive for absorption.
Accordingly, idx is 2.0 Angstrom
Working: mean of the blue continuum 10.8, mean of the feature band 11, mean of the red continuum 16.5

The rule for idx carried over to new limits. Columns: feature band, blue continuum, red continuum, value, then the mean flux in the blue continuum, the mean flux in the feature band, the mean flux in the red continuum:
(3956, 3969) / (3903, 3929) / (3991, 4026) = 4.01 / 12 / 10.1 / 17.4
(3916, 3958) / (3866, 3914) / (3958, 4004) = 5.86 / 10.9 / 10.3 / 13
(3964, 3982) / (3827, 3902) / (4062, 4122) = 4.81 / 9.33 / 9.33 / 16.4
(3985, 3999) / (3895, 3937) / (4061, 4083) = -2.78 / 11.1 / 16.5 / 16.6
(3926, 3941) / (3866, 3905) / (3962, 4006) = 4.71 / 10.5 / 8.12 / 13.3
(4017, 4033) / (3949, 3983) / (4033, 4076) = -2.80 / 10.6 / 17.5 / 17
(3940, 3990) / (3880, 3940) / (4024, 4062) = 8.32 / 10.7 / 11.2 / 17.2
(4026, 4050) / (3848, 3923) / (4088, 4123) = -4.30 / 10.7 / 17.1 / 16.2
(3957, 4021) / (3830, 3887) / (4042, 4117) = -3.05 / 8.97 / 14.2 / 16.6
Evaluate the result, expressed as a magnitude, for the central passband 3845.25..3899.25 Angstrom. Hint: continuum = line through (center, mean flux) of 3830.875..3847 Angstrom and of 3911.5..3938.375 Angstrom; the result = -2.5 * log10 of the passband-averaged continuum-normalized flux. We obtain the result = -0.157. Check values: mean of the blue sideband 7.55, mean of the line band 9.9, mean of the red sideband 10.2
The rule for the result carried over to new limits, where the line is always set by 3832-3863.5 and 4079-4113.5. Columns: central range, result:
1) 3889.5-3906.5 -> -0.161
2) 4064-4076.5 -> -0.086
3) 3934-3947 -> 0.298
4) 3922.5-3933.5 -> 0.175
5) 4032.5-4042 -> -0.202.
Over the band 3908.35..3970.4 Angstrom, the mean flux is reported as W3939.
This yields 10.4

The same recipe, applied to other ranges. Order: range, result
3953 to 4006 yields 13.1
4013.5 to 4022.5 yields 18.2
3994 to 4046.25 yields 17.4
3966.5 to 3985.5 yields 10.4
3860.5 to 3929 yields 11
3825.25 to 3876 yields 8.69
